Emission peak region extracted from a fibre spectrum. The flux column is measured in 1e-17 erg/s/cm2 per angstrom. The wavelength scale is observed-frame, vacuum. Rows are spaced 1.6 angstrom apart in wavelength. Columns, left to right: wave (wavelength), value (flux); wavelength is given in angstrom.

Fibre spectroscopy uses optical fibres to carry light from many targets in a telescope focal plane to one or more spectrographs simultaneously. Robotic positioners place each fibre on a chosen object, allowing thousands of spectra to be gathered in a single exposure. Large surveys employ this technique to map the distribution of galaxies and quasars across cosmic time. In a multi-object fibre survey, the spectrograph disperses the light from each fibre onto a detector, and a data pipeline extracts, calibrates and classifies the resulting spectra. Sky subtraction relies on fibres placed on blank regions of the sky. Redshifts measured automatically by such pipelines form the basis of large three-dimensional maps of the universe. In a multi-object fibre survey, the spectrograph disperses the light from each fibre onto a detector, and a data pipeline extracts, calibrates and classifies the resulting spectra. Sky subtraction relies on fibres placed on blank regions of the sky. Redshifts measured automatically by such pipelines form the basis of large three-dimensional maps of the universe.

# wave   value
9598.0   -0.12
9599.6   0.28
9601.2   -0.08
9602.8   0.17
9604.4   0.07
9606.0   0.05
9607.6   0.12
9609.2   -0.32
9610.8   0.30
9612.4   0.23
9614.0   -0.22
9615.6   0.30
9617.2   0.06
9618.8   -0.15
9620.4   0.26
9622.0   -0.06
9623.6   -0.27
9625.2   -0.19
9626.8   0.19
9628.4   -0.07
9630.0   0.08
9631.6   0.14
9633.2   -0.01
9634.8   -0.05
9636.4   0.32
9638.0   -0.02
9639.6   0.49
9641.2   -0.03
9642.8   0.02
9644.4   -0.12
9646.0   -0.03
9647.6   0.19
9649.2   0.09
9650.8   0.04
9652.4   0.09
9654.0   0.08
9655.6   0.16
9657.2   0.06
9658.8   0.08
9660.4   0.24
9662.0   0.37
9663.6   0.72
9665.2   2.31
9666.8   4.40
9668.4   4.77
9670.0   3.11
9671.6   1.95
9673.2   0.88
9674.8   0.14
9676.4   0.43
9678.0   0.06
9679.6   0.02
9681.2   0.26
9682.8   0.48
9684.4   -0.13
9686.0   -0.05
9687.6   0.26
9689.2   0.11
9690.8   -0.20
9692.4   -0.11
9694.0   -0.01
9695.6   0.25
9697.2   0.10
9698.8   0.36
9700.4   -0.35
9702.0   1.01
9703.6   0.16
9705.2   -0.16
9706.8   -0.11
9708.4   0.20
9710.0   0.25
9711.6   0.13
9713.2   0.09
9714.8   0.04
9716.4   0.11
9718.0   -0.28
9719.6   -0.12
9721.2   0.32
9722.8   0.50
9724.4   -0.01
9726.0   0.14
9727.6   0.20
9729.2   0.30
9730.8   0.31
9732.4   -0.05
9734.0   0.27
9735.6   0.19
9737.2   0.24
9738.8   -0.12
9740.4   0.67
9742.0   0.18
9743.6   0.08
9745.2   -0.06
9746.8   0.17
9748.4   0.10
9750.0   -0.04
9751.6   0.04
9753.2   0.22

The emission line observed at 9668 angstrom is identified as [O III]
